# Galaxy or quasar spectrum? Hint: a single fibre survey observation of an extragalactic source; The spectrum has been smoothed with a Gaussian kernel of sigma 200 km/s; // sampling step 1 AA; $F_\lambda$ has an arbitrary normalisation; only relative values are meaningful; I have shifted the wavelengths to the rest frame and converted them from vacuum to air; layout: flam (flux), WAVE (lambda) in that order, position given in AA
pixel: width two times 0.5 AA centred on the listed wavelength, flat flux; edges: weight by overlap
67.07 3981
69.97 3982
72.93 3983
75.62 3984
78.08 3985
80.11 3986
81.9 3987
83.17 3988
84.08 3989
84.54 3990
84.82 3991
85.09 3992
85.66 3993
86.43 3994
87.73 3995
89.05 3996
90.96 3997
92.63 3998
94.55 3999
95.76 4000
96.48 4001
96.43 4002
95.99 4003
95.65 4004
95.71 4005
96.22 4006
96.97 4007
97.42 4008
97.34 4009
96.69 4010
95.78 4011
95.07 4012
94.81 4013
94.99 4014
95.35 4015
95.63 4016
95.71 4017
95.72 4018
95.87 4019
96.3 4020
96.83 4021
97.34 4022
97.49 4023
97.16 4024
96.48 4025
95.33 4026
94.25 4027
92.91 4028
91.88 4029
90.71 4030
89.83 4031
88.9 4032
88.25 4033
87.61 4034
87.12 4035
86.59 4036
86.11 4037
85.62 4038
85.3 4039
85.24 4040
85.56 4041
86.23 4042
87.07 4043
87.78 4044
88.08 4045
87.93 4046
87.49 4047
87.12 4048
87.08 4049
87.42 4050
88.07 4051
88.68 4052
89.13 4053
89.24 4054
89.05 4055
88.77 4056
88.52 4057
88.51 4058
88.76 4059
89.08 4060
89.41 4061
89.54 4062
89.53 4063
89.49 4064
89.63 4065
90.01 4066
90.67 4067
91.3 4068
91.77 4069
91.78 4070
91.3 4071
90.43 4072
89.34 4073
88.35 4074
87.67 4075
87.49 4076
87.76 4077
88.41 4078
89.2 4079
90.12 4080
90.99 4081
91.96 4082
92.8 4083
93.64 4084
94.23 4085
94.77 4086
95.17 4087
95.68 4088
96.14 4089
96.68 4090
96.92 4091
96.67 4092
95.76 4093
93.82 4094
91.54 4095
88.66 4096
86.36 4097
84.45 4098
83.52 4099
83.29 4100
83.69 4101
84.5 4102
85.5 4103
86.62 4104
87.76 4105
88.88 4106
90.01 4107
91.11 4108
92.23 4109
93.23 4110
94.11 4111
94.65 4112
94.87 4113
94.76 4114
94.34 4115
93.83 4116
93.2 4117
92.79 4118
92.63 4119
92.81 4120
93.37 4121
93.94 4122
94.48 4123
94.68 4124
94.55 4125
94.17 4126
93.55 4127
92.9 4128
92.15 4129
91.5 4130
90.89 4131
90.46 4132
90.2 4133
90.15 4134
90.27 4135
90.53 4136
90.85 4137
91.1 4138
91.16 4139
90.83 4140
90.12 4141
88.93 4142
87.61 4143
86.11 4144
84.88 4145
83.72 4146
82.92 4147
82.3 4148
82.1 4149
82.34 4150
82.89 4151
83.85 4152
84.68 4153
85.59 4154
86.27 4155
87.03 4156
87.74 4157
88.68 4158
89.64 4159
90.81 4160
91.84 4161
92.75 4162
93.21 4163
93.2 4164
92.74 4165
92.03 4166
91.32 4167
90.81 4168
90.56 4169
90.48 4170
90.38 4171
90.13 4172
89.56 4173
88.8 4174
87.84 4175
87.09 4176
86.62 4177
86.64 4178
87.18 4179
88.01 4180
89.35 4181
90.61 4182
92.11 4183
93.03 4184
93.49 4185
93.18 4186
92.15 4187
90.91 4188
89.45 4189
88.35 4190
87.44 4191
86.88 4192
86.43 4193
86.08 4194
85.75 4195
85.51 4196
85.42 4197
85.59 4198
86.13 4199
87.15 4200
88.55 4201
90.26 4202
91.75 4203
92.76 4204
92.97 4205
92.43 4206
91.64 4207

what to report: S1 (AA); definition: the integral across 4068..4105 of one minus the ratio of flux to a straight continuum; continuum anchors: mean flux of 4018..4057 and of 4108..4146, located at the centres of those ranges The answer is 0.2 AA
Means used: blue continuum 90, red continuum 91.8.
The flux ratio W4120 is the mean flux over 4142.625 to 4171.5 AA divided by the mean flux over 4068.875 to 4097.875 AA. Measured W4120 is 1.0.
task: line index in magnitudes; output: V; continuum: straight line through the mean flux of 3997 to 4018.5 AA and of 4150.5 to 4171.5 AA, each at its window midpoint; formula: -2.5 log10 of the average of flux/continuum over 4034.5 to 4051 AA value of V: 0.09 mag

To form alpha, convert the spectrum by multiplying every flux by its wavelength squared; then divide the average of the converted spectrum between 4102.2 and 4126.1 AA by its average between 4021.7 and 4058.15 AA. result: 1.07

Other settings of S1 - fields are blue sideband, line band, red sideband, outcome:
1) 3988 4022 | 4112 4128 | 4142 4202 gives -0.73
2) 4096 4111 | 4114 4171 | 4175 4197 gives -1.24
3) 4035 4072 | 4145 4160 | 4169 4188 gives 0.74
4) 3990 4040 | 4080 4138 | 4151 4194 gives -0.69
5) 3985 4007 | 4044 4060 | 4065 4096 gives 0.51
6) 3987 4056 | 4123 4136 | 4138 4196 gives -0.43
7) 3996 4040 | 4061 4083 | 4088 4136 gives 0.60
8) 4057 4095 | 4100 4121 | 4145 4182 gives -0.20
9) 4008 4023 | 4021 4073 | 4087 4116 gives 2.53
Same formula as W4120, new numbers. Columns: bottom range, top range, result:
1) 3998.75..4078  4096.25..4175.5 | 0.98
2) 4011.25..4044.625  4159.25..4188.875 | 0.99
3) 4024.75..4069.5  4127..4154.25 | 0.99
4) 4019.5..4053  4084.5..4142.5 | 1.02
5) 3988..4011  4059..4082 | 0.98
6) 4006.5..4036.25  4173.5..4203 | 0.94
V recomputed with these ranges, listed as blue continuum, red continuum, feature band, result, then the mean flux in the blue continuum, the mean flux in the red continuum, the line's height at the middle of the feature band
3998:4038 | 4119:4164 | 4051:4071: 0.03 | 94.1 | 89.4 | 92.5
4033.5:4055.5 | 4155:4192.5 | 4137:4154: 0.04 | 87.3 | 90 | 89.4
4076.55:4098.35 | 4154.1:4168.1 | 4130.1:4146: 0.02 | 92.4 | 90.4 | 91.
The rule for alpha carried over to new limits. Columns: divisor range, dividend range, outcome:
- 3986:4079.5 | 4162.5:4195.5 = 1.06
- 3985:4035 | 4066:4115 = 1.02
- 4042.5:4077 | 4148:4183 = 1.05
